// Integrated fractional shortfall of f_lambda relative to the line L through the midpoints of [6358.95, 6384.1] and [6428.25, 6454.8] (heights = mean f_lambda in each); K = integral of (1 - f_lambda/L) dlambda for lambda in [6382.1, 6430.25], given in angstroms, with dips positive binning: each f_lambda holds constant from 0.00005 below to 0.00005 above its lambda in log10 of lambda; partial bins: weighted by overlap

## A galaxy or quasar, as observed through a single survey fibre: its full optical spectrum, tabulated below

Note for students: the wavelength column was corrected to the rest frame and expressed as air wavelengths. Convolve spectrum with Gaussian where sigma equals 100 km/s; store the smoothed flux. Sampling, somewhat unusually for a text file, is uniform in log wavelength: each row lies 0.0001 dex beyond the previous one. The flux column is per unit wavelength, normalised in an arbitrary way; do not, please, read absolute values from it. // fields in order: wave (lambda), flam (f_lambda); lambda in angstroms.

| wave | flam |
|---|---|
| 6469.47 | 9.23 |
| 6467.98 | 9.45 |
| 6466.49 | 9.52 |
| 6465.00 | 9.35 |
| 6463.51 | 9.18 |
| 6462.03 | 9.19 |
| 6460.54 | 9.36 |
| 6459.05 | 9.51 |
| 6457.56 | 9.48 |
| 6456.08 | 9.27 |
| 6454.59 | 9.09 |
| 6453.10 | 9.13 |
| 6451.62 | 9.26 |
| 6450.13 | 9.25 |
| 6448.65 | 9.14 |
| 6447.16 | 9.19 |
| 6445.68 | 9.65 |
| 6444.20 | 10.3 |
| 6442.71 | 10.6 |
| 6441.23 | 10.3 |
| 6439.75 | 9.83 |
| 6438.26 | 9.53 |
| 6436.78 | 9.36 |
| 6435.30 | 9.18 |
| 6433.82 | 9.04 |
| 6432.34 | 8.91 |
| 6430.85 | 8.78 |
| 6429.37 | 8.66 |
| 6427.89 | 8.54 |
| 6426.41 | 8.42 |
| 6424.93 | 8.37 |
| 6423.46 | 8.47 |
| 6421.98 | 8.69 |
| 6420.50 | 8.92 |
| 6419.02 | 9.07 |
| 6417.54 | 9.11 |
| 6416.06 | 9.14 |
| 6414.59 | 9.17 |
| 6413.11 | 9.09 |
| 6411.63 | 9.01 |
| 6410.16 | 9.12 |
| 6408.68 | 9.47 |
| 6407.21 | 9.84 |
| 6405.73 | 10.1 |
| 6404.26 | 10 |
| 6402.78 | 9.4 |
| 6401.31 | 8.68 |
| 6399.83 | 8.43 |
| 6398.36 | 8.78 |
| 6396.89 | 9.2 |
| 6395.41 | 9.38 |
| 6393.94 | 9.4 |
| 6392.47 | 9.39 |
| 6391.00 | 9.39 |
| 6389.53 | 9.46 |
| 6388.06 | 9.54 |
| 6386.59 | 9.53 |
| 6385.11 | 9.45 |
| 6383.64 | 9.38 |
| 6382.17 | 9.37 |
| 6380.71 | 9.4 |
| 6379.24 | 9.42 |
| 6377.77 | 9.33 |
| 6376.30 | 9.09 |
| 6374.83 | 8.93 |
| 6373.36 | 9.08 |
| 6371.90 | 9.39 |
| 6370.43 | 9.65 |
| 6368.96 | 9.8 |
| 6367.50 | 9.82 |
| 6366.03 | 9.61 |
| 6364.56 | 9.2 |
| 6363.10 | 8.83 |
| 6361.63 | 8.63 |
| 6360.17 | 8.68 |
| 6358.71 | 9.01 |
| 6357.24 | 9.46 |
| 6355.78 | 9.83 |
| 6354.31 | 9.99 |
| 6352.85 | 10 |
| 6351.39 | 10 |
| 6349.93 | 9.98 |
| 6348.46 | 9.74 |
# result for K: 0.9 angstroms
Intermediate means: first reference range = 9.27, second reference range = 9.39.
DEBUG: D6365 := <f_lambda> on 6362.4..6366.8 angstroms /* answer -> 9.21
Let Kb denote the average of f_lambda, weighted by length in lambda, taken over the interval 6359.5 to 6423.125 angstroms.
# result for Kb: 9.26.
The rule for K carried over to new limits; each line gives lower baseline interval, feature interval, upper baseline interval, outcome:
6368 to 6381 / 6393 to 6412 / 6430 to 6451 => 0.2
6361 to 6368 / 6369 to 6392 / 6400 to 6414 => -0.3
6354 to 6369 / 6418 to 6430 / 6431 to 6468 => 0.9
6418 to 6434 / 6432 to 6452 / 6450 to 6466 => -1.2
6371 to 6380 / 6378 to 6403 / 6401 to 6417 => 0.0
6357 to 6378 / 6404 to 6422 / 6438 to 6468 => 0.2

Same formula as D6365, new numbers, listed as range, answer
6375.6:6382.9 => 9.33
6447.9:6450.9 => 9.18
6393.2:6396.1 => 9.4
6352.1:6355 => 10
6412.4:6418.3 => 9.13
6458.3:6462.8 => 9.35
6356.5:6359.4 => 9.23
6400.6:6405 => 9.37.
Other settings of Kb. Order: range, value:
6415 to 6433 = 8.76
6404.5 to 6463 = 9.25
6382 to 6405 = 9.3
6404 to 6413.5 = 9.51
